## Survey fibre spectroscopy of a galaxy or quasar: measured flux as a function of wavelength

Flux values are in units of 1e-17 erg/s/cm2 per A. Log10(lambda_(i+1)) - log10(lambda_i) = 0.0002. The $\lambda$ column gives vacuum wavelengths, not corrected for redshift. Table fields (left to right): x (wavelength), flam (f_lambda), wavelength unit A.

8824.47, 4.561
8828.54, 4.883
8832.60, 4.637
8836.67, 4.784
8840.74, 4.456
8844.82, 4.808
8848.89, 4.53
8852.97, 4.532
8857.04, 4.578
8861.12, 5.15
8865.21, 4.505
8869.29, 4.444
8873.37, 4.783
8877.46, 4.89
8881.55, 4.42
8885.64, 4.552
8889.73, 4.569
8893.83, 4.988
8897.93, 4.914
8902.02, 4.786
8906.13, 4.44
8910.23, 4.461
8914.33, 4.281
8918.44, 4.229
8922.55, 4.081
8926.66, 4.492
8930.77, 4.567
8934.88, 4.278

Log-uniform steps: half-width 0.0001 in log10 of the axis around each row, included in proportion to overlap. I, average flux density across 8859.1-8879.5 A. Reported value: 4.75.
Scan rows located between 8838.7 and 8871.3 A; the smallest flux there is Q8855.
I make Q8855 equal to 4.444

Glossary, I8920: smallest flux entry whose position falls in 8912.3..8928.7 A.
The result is 4.081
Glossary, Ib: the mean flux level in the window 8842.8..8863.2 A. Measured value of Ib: 4.72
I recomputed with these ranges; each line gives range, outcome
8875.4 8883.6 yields 4.65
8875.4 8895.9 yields 4.68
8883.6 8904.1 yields 4.76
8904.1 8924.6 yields 4.3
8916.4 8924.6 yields 4.15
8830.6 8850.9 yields 4.64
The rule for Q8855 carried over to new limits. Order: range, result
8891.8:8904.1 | 4.786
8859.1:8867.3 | 4.505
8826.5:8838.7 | 4.637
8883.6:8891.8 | 4.552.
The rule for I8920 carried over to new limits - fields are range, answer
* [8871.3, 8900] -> 4.42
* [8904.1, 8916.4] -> 4.281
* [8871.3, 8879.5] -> 4.783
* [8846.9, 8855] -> 4.53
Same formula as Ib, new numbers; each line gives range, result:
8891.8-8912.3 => 4.72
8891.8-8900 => 4.95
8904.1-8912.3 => 4.45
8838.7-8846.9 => 4.63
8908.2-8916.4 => 4.37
